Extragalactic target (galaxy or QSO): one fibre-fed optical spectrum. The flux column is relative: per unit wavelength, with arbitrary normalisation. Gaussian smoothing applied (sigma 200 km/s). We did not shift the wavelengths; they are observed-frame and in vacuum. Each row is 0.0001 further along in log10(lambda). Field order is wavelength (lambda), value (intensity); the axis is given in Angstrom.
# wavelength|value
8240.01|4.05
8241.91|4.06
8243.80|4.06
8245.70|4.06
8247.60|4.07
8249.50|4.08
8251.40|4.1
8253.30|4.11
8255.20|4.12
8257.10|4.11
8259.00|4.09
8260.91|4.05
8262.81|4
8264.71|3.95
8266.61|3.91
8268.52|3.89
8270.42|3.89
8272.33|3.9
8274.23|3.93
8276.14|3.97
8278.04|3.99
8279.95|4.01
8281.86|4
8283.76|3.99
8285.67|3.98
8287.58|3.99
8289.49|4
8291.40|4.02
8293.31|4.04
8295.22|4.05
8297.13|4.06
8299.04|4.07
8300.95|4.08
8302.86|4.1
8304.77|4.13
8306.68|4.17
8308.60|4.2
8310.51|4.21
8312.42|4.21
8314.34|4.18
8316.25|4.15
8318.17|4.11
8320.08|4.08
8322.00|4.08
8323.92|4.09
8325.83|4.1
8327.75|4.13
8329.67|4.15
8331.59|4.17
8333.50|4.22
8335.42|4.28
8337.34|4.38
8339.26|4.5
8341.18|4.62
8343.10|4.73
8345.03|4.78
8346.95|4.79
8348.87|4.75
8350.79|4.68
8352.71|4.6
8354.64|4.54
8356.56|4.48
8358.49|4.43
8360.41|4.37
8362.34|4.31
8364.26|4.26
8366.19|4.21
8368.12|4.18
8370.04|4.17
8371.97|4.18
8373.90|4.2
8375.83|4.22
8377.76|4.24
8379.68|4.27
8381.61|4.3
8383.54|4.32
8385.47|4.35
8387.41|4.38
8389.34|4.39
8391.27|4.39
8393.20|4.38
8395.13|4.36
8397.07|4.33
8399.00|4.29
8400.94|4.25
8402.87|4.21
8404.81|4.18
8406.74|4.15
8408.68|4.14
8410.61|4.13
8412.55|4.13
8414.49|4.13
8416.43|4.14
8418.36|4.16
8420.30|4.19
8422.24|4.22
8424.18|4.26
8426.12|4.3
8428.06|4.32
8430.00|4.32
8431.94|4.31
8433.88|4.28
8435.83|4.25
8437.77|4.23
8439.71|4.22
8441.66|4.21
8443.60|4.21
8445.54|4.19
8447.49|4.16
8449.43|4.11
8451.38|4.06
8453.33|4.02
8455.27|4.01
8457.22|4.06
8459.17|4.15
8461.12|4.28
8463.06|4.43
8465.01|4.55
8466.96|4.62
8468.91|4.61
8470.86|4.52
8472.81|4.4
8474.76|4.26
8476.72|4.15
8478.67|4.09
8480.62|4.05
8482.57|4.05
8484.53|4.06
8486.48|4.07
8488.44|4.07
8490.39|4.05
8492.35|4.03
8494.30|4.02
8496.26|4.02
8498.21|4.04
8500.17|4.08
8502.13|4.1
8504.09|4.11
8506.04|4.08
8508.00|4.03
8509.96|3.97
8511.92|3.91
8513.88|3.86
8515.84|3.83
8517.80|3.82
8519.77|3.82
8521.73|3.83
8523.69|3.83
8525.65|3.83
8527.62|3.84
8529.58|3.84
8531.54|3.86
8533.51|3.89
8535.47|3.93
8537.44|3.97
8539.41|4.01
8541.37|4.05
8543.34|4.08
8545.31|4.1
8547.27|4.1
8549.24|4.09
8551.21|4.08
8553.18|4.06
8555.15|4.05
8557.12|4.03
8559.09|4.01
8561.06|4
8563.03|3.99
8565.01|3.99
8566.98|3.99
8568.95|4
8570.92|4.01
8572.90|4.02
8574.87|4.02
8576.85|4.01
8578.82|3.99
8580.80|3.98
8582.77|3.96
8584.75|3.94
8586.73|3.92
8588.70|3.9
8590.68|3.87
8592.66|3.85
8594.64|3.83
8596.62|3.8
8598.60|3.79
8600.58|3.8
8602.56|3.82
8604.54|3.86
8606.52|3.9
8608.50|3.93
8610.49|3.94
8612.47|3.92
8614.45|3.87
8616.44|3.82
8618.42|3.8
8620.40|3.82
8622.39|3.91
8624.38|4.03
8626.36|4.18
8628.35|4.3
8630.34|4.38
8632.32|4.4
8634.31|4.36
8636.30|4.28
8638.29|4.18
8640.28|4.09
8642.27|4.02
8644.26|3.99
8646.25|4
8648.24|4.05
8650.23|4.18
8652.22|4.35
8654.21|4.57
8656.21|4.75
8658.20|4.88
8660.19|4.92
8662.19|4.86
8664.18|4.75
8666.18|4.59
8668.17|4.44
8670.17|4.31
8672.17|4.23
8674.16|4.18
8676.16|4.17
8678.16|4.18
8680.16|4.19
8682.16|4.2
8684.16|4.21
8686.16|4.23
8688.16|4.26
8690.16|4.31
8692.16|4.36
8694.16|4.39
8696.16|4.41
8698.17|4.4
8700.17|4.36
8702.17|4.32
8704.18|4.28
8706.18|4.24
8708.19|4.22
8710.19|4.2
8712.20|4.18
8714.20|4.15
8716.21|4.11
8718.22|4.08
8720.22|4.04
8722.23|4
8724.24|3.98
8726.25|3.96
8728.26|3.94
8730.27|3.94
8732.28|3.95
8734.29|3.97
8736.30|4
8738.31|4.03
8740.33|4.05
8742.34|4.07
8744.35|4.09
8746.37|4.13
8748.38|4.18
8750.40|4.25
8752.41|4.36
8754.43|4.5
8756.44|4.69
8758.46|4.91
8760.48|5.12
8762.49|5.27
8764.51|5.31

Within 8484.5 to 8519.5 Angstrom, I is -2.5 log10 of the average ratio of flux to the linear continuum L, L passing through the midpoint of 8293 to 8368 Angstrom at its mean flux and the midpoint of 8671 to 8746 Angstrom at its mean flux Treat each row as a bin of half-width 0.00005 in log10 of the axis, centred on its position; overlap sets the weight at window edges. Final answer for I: 0.061 mag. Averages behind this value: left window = 4.3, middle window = 4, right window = 4.16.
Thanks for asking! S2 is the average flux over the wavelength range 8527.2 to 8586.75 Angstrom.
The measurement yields 4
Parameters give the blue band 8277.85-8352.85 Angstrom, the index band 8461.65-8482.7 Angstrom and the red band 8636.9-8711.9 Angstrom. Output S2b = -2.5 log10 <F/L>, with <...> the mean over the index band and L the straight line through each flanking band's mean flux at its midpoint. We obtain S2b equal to -0.02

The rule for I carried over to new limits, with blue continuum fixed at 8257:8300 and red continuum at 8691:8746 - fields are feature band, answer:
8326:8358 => -0.12 mag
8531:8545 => 0.03 mag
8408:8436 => -0.05 mag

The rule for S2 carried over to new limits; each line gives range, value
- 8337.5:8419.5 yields 4.35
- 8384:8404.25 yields 4.33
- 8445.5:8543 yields 4.07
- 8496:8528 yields 3.94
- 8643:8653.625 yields 4.13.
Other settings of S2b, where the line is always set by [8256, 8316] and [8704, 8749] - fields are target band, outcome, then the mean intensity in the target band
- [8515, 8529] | 0.06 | 3.83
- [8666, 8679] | -0.06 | 4.28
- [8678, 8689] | -0.04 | 4.21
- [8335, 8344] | -0.12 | 4.51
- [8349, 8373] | -0.09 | 4.38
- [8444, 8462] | -0.02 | 4.12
